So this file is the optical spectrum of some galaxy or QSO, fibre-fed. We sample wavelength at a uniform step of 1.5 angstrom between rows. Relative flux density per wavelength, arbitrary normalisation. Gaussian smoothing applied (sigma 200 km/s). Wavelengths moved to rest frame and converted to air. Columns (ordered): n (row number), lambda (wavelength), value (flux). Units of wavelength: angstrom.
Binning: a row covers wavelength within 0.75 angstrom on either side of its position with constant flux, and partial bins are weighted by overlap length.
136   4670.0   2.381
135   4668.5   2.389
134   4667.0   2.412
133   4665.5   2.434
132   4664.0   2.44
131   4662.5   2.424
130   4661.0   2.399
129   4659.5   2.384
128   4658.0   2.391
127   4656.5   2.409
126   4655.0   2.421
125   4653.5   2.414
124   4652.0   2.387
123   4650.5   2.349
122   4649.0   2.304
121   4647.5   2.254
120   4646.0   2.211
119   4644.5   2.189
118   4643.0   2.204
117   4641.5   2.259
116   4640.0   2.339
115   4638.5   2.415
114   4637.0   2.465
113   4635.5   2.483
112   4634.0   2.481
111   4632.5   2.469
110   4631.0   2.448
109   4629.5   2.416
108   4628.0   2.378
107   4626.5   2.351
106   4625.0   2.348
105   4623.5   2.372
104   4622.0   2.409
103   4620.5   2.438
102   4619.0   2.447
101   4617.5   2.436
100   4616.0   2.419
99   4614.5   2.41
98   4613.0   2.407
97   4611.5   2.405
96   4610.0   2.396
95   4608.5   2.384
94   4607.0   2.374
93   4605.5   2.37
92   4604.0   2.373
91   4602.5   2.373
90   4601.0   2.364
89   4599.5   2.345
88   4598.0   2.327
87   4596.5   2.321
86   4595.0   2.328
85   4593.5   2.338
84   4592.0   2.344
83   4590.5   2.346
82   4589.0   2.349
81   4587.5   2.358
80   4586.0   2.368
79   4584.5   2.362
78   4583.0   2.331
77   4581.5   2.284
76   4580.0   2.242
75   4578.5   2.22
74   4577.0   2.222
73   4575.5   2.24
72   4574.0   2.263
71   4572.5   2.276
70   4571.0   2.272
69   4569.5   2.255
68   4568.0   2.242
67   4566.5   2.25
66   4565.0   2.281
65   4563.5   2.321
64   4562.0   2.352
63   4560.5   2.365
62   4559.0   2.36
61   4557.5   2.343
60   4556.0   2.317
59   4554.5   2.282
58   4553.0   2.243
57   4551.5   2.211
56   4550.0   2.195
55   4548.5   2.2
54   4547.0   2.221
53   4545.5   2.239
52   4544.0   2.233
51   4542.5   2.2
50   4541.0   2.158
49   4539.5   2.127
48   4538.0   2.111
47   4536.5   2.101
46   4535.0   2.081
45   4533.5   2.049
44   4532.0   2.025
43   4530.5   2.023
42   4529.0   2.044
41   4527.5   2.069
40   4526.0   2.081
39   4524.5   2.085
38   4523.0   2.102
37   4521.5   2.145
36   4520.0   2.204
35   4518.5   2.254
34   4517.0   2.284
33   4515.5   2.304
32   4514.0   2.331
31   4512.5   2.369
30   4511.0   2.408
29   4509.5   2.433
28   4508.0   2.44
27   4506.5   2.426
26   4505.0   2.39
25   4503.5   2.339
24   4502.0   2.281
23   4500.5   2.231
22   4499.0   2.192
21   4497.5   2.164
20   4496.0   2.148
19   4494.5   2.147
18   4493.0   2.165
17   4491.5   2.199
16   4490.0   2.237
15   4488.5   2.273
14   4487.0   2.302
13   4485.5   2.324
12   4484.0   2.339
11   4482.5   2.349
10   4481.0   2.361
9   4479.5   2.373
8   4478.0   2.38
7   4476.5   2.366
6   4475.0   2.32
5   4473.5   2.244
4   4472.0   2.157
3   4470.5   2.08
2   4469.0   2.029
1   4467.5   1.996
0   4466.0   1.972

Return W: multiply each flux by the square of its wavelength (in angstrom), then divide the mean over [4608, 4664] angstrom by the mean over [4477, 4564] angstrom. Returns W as 1.12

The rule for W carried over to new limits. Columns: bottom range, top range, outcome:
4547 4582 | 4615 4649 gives 1.08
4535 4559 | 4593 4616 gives 1.10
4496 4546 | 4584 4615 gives 1.11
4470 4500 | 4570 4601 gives 1.07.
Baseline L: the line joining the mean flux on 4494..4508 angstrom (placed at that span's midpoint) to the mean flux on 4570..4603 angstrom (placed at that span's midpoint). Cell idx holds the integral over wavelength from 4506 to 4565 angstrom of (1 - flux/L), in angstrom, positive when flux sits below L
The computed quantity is 1.6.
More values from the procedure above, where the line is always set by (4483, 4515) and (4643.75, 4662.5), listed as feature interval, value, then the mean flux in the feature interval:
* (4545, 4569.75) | 0.4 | 2.28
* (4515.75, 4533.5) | 1.4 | 2.12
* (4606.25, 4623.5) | -0.6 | 2.41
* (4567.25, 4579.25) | 0.4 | 2.25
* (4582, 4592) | -0.1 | 2.35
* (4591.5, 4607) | -0.1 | 2.35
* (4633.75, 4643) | -0.2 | 2.39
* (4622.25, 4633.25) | -0.3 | 2.4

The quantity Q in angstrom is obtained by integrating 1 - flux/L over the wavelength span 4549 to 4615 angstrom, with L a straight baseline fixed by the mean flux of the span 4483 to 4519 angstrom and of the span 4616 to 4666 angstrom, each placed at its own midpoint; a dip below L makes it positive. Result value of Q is 0.7 angstrom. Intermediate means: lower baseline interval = 2.29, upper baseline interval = 2.38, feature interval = 2.32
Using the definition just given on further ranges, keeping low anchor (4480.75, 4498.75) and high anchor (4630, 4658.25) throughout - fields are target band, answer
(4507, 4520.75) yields -0.45 angstrom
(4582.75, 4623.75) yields -0.76 angstrom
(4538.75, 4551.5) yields 0.50 angstrom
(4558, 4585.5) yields 0.25 angstrom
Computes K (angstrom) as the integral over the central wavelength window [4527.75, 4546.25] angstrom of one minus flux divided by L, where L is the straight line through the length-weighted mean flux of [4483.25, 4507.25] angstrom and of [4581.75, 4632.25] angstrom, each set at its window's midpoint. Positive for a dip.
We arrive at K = 1.52 angstrom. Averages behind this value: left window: 2.26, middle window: 2.11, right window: 2.38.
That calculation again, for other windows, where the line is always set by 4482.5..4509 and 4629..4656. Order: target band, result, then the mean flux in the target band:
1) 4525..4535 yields 1.1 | 2.05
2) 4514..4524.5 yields 0.3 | 2.21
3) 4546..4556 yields 0.3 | 2.23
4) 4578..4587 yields 0.1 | 2.31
